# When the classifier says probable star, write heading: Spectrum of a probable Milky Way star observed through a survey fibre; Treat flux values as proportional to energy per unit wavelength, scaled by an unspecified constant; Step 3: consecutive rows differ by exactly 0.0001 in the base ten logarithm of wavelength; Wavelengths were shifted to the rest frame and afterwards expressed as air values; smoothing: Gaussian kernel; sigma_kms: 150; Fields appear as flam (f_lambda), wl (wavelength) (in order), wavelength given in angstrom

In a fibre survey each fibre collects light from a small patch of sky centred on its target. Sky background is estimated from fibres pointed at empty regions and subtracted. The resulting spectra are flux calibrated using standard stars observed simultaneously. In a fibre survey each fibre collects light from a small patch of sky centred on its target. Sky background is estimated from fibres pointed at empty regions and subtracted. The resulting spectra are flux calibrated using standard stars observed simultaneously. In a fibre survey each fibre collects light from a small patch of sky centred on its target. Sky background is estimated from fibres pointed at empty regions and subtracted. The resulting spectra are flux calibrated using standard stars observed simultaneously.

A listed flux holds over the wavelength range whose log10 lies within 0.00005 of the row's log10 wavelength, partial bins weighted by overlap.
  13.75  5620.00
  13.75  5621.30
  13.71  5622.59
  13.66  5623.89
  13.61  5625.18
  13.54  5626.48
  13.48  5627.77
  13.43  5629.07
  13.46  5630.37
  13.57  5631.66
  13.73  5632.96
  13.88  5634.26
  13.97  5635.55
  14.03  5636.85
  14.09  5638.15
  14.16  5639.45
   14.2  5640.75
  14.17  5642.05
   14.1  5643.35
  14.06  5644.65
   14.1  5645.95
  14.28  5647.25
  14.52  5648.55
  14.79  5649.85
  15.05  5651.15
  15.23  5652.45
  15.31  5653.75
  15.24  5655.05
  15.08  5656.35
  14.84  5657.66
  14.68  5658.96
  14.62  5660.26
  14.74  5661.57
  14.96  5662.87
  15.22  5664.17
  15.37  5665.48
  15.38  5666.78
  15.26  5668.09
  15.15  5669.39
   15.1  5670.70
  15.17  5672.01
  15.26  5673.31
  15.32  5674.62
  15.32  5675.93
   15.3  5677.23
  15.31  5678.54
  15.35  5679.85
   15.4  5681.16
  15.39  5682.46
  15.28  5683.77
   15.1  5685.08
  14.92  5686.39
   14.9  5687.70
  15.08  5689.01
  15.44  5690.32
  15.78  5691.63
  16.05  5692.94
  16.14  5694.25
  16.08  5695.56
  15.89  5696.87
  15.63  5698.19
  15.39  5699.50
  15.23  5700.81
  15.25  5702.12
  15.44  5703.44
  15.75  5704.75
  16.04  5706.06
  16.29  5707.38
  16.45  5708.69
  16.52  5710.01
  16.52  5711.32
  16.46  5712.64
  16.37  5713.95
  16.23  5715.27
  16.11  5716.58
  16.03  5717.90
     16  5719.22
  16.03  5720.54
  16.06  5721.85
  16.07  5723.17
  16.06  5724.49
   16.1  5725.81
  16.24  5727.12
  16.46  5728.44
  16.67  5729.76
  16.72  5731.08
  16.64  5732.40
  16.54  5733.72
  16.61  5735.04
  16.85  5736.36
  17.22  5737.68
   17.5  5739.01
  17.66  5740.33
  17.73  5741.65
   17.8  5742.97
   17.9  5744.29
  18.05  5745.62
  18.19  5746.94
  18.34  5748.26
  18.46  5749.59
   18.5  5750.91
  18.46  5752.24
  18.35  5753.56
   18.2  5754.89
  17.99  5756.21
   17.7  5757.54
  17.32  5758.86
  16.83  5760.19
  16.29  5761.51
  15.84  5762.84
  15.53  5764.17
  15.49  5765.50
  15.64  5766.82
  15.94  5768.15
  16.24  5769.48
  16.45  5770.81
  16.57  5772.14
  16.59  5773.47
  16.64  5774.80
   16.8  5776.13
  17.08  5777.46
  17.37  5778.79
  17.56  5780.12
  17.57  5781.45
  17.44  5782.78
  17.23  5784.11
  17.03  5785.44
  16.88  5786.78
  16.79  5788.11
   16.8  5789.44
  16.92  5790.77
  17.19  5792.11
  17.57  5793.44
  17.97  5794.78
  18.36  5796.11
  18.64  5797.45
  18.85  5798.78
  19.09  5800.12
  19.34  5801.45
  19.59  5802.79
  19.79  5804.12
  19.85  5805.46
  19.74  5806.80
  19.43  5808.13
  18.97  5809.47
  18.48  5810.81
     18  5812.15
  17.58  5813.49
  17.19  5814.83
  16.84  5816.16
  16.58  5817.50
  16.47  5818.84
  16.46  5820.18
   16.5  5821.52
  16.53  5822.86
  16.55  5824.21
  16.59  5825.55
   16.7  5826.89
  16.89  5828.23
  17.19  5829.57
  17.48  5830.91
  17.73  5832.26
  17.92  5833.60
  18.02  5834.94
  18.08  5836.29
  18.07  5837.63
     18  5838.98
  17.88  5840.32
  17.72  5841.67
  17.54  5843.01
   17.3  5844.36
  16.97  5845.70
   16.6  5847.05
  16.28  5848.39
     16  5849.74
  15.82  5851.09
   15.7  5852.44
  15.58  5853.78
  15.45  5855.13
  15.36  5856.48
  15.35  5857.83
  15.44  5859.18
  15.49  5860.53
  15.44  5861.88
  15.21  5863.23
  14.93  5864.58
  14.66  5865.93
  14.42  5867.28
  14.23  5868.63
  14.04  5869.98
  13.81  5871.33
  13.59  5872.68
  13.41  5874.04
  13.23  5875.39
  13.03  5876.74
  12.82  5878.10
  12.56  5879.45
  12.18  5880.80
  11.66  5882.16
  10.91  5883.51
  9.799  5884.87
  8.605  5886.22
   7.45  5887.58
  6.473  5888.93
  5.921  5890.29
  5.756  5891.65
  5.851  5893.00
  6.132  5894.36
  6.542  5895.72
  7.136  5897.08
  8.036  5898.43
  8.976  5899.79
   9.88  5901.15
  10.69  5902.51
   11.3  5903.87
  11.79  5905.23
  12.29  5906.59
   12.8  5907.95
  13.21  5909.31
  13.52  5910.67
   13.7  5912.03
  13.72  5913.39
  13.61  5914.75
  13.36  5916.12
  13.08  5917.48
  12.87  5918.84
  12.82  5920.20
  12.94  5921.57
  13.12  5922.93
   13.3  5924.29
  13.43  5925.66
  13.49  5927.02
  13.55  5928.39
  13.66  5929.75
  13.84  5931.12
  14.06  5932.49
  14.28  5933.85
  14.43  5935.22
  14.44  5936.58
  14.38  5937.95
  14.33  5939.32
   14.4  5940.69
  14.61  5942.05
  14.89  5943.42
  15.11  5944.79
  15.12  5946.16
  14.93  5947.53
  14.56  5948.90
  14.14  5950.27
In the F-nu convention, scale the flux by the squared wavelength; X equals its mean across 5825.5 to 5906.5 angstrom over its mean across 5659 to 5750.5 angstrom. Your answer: 0.89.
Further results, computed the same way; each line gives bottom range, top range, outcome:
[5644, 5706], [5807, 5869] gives 1.16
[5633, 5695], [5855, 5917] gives 0.85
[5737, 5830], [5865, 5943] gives 0.72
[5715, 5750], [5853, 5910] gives 0.73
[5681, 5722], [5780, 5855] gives 1.15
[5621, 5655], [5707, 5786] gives 1.24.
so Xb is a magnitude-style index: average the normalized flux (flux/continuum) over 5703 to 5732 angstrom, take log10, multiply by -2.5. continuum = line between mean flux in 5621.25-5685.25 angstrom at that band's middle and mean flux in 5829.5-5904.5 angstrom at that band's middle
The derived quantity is -0.142 mag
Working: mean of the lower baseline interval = 14.6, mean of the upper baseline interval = 13.4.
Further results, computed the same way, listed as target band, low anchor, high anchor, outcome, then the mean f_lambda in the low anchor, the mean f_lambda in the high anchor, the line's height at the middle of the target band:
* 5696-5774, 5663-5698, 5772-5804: -0.01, 15.4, 17.6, 16.5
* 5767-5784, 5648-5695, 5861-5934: -0.23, 15.2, 11.9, 13.7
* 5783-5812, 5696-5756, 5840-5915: -0.23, 16.7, 12.7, 14.8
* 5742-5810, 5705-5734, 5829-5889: -0.13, 16.3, 14.9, 15.7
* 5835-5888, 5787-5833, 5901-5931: 0.06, 17.8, 12.9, 15.4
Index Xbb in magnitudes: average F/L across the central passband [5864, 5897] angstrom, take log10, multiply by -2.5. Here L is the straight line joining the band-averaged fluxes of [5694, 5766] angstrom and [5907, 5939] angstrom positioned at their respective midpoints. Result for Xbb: 0.30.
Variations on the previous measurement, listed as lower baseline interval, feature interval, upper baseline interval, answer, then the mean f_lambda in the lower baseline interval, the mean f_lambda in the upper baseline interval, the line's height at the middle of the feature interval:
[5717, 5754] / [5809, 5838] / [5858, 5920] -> -0.23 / 17.1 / 11.7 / 14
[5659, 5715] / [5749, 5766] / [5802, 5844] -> -0.04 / 15.5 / 17.8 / 16.7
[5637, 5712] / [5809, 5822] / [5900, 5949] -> -0.21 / 15.2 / 13.4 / 14.2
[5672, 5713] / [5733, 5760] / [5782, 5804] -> -0.06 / 15.6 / 17.9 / 16.8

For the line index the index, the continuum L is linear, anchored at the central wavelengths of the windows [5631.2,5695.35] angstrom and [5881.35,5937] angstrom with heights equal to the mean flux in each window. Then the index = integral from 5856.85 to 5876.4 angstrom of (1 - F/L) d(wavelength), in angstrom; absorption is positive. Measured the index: -4.3 angstrom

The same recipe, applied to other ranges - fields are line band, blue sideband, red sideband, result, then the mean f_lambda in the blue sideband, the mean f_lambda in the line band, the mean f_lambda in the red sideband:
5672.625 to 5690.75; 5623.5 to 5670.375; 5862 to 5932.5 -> -1.52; 14.4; 15.2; 11.8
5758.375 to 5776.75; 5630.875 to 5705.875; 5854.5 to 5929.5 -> -3.49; 15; 16.3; 12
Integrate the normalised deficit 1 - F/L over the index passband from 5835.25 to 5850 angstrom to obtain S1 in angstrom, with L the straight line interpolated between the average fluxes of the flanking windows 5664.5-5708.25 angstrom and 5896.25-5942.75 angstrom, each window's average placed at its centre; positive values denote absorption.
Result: -4.0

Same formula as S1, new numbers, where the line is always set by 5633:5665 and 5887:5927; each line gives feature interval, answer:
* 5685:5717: -4.7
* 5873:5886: -1.1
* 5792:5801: -4.3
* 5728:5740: -3.2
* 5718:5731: -2.7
